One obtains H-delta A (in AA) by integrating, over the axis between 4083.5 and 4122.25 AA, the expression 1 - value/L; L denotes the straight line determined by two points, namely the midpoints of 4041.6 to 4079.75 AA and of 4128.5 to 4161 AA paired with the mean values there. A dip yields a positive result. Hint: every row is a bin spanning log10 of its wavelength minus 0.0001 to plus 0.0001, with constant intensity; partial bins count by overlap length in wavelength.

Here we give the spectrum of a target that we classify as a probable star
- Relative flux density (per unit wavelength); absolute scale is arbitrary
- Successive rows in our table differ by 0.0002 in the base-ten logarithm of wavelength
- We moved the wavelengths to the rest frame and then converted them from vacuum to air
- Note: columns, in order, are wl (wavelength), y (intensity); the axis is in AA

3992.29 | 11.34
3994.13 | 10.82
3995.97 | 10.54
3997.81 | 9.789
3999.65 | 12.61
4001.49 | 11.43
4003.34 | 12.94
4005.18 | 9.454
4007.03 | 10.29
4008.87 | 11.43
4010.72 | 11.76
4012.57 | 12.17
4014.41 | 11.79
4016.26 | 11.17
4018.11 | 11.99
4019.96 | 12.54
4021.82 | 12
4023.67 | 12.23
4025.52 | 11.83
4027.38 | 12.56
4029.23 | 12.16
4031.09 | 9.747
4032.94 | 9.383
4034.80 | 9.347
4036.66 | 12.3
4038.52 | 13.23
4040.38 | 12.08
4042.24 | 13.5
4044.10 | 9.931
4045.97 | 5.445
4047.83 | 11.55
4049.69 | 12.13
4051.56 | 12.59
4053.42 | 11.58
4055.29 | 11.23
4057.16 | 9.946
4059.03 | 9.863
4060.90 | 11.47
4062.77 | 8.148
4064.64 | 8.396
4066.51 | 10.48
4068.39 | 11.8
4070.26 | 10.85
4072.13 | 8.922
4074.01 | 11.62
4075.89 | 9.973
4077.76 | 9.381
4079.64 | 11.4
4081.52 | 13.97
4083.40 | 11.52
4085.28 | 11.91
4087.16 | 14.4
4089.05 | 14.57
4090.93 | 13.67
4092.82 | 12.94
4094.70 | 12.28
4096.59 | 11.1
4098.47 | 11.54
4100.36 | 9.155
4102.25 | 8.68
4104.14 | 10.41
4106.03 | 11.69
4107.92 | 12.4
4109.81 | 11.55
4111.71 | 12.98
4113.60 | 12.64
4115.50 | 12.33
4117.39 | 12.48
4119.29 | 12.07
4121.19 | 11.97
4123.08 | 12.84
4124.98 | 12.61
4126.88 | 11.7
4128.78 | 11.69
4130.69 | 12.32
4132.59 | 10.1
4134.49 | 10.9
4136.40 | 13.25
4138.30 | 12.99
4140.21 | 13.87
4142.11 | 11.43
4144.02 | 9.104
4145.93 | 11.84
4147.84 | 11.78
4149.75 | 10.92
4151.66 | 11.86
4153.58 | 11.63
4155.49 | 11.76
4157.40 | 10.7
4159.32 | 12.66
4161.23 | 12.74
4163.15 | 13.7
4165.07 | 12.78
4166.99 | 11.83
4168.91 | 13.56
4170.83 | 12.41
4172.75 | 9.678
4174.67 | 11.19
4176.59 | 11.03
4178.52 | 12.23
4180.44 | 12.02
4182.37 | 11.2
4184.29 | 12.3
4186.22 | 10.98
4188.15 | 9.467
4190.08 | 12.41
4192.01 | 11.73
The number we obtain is -3.3 AA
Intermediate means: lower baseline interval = 10.4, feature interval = 12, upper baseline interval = 11.7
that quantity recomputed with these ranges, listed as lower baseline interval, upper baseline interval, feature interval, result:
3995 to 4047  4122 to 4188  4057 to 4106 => 1.7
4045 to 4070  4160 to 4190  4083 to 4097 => -2.8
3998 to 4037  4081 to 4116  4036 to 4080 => 3.8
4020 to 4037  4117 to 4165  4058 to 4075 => 2.0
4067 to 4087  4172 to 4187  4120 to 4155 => -1.6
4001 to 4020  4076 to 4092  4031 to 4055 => 1.8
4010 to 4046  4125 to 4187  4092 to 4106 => 0.9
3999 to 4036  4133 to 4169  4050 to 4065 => 1.4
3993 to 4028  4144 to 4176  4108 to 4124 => -0.8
